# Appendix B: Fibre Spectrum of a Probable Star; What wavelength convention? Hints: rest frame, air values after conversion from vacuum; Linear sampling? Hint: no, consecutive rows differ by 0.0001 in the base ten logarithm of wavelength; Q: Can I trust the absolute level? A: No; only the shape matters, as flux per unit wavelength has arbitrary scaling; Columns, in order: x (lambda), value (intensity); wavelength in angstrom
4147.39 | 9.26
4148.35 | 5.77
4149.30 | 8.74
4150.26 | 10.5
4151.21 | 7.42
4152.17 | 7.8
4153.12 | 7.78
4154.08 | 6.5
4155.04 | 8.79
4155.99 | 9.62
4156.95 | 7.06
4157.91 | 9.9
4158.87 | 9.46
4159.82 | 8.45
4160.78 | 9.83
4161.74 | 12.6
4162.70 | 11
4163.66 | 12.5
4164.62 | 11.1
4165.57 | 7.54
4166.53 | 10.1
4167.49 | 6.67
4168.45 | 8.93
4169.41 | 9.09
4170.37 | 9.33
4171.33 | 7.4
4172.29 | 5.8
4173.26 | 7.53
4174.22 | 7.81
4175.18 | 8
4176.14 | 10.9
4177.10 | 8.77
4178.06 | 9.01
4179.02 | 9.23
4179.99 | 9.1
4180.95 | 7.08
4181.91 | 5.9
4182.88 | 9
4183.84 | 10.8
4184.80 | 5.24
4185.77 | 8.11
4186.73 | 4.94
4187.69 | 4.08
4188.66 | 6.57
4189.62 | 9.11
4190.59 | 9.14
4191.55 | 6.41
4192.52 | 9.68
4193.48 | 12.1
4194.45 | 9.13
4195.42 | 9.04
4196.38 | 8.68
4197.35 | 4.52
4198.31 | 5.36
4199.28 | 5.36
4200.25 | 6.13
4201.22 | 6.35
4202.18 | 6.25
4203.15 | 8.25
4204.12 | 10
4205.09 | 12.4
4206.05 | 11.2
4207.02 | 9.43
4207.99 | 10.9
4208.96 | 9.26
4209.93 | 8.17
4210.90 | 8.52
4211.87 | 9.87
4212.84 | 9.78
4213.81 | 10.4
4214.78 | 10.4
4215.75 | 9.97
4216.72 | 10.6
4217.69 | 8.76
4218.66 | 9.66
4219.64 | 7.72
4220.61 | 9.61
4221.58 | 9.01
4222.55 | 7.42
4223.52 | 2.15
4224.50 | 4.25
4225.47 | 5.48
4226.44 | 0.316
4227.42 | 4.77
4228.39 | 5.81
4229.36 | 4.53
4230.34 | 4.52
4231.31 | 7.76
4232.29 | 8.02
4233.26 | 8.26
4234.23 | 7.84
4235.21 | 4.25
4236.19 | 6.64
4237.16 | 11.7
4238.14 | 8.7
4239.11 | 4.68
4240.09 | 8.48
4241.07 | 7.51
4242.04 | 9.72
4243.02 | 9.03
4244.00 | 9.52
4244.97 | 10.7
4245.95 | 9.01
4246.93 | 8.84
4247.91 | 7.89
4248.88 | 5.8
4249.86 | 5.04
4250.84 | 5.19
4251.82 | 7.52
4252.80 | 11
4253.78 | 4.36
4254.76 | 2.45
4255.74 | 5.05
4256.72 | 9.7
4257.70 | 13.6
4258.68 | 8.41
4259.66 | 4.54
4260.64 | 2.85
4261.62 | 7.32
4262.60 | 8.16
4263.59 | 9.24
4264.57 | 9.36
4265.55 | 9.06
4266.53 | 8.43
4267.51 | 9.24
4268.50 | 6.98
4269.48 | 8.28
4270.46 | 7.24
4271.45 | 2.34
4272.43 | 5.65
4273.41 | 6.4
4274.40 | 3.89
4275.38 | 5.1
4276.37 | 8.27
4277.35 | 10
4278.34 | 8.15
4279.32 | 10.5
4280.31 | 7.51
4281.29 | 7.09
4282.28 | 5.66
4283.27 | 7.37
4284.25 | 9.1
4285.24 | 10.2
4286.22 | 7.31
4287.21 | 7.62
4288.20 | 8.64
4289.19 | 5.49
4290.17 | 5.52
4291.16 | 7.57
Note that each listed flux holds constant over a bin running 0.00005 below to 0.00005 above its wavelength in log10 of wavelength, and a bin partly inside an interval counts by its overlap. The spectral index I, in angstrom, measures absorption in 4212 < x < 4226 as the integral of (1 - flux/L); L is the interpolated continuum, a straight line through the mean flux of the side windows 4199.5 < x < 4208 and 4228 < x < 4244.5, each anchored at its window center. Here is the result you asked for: -0.1 angstrom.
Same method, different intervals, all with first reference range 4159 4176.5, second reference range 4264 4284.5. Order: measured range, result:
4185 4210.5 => 1.7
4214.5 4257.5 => 3.9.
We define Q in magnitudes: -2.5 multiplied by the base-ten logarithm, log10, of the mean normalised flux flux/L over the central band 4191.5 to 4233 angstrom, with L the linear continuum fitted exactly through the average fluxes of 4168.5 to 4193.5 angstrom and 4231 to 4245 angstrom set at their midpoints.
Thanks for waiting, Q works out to 0.03 mag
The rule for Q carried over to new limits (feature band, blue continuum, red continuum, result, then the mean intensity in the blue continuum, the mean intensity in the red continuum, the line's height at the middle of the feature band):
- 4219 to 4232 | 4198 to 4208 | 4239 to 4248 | 0.43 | 8.26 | 8.72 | 8.52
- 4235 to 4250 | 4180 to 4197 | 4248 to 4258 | -0.15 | 7.95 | 6.88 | 7.06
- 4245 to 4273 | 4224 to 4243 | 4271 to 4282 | -0.09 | 6.55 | 6.81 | 6.7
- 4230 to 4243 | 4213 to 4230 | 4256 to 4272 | -0.04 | 7.13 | 7.75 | 7.35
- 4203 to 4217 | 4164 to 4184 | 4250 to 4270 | -0.23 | 8.52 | 7.49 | 8.09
